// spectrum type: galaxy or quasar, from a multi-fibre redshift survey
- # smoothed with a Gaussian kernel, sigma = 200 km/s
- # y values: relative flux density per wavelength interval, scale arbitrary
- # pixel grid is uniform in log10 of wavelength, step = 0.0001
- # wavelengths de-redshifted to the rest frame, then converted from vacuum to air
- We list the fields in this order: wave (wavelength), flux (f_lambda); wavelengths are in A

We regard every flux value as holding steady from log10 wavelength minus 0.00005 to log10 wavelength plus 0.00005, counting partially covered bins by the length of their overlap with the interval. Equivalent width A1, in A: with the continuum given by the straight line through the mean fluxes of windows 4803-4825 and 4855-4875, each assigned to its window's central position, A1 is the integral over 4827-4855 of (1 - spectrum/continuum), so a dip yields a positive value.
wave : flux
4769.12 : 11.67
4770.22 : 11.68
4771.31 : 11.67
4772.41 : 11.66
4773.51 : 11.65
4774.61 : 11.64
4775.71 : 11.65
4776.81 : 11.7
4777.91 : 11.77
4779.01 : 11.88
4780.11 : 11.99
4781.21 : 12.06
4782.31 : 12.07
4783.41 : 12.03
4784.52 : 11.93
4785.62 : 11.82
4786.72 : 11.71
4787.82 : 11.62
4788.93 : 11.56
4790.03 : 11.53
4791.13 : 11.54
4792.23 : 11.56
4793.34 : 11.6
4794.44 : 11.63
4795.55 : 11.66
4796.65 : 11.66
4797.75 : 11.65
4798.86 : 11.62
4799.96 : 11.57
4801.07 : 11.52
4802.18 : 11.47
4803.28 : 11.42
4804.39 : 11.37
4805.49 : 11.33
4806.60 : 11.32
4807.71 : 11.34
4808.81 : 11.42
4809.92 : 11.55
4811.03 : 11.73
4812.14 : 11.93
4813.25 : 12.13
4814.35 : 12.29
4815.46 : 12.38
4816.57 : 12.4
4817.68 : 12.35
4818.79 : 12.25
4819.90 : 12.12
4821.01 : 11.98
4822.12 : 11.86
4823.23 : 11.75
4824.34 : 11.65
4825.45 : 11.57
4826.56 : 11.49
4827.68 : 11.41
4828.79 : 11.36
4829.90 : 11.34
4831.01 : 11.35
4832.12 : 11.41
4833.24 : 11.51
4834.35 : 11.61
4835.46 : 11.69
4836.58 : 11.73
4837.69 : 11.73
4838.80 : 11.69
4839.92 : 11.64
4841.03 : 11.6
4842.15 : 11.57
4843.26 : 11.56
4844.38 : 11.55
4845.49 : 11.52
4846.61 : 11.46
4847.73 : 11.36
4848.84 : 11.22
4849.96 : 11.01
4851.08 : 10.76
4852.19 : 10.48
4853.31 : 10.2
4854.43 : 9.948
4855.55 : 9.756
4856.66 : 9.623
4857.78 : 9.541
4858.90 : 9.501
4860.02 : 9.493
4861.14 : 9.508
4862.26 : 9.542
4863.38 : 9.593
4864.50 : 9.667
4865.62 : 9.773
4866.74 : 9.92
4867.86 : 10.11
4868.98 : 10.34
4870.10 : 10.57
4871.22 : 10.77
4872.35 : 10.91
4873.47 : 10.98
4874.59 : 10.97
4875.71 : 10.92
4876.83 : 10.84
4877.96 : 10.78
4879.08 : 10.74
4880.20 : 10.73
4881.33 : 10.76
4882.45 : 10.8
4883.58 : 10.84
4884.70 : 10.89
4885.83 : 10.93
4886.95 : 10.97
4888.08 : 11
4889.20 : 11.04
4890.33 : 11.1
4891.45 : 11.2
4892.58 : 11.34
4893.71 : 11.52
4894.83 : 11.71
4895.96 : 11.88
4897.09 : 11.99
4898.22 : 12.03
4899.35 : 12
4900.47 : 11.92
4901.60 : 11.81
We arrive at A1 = -1.1 A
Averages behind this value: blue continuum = 11.8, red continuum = 10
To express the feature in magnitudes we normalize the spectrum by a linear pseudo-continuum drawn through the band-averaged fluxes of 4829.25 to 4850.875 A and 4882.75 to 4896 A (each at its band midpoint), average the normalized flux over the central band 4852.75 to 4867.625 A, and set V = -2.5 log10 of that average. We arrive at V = 0.17 mag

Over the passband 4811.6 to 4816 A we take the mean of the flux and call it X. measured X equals 12.2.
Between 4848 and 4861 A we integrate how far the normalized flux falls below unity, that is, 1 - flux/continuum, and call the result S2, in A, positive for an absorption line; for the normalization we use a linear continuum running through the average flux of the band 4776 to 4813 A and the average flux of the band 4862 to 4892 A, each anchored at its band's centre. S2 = 0.9 A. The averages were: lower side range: 11.7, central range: 10.1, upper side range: 10.6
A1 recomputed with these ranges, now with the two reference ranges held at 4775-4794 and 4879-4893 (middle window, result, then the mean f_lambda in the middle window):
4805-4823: -0.6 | 11.9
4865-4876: 0.6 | 10.5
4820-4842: -0.4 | 11.6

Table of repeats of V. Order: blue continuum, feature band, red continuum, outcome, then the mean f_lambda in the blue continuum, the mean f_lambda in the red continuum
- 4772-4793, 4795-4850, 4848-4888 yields -0.05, 11.8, 10.4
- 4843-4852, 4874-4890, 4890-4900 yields 0.07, 11.3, 11.7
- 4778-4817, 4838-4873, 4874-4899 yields 0.08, 11.7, 11.1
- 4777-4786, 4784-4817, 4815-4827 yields 0.03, 11.9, 12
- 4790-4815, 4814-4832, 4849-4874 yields -0.07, 11.6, 10.1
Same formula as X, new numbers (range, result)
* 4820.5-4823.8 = 11.9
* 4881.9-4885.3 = 10.8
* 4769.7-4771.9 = 11.7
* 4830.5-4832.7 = 11.4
